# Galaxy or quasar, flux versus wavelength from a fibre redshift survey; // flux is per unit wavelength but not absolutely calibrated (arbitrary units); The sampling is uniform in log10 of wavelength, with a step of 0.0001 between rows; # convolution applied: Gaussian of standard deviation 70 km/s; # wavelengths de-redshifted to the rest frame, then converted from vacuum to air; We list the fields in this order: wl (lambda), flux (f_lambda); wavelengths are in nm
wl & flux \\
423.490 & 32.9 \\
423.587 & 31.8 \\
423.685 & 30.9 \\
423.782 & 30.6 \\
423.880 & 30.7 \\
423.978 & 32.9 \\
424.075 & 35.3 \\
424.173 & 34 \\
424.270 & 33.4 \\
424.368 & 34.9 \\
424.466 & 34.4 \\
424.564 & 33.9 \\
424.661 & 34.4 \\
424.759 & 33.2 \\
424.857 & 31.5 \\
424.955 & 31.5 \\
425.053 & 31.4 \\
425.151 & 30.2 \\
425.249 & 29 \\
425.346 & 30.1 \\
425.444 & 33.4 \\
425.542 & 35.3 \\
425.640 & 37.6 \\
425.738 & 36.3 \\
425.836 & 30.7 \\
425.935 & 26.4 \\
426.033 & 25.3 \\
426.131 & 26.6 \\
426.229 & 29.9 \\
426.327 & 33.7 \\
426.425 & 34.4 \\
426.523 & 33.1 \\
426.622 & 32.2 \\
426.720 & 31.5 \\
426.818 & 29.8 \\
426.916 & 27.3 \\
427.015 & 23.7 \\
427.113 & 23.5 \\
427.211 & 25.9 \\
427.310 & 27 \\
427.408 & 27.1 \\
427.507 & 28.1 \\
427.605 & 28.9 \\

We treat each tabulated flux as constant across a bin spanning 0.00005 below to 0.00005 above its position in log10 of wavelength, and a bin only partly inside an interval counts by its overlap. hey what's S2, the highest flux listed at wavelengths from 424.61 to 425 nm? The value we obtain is 34.4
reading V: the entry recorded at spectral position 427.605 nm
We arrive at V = 28.9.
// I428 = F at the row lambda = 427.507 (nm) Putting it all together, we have 28.1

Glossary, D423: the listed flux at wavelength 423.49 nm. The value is 32.9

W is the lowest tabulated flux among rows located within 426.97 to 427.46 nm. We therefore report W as 23.5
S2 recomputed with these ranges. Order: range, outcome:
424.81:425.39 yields 31.5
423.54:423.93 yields 31.8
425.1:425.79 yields 37.6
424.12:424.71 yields 34.9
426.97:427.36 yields 27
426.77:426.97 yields 29.8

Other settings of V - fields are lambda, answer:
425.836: 30.7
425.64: 37.6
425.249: 29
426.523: 33.1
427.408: 27.1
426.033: 25.3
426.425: 34.4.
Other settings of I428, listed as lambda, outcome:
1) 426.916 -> 27.3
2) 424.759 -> 33.2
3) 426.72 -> 31.5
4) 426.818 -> 29.8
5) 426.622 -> 32.2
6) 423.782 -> 30.6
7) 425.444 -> 33.4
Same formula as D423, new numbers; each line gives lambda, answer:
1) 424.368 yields 34.9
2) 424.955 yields 31.5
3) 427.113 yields 23.5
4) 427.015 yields 23.7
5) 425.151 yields 30.2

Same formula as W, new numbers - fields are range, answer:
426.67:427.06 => 23.7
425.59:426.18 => 25.3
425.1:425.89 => 29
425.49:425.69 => 35.3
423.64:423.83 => 30.6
